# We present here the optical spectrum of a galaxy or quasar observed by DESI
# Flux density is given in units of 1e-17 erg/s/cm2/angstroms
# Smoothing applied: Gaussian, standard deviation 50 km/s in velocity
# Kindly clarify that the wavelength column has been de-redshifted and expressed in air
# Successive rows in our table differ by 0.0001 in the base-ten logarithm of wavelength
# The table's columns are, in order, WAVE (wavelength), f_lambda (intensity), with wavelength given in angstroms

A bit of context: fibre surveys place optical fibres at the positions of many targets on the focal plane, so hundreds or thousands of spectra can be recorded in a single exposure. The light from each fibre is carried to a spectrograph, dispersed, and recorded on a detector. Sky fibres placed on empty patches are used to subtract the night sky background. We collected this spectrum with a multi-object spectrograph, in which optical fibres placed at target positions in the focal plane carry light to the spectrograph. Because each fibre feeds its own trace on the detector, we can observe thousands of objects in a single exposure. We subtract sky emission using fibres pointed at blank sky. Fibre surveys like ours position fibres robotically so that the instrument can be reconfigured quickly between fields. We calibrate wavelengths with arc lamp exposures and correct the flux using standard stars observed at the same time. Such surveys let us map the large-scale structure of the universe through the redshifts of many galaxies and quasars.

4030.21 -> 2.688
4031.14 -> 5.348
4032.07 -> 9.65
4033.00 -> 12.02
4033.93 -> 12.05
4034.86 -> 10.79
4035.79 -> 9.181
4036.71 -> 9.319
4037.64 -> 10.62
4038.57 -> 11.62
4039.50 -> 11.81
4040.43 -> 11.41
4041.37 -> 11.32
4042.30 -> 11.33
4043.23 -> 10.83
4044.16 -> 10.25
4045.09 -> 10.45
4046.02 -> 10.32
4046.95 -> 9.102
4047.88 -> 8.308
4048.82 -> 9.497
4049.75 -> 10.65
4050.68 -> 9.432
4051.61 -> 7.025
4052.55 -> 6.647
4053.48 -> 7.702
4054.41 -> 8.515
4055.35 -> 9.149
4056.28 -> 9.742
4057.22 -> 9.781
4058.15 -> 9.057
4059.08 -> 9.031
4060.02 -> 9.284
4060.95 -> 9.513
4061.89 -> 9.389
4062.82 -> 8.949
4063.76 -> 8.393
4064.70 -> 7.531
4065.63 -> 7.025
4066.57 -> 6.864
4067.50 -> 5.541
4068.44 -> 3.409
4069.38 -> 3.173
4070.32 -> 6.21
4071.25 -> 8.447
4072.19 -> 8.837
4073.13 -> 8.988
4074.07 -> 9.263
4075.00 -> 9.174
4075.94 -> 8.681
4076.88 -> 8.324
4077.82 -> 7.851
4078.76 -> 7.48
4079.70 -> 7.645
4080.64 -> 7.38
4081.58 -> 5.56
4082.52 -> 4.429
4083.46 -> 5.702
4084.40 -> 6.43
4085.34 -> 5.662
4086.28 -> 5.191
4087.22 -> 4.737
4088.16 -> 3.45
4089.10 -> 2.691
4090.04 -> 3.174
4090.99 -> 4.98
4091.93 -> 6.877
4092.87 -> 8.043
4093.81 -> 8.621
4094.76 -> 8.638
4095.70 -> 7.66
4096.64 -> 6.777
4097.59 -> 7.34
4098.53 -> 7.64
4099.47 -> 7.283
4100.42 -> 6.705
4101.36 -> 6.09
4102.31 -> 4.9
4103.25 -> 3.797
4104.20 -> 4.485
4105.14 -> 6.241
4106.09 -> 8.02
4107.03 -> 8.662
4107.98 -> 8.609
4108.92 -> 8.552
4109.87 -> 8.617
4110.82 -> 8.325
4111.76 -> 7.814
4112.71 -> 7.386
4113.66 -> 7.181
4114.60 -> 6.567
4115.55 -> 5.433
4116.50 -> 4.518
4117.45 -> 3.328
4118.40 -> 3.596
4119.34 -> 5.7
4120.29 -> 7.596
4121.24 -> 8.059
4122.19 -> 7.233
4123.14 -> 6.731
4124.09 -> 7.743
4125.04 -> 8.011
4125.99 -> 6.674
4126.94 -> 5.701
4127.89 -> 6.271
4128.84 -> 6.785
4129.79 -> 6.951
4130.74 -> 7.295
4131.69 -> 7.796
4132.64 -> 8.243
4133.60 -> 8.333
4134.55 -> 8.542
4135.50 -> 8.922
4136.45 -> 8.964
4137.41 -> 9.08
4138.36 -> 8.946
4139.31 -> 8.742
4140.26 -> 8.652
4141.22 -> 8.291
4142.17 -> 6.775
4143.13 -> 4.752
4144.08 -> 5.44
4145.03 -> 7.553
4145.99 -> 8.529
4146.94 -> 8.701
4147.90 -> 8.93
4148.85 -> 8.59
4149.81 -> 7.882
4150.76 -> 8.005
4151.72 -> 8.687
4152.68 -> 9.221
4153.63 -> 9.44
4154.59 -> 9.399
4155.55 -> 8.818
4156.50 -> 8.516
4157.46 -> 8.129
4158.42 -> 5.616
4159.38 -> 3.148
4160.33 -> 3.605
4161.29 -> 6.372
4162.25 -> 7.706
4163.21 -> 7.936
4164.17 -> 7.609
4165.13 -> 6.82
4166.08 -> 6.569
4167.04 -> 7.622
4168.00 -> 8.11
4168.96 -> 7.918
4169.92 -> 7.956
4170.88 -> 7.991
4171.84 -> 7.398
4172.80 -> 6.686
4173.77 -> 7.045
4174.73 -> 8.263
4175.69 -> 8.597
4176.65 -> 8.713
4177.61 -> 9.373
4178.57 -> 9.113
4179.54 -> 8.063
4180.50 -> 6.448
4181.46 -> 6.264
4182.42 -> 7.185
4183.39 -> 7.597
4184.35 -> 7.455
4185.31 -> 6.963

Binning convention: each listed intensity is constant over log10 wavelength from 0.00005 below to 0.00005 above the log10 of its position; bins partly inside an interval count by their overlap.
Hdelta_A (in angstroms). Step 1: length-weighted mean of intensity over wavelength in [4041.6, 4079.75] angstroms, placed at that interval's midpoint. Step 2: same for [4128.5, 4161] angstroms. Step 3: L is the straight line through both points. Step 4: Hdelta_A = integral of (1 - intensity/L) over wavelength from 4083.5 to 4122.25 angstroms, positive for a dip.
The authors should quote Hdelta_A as 8.3 angstroms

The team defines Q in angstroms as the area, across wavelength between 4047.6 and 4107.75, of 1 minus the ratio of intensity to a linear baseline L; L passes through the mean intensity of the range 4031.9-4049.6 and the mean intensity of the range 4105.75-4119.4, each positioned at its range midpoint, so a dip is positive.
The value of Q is 10.00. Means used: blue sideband 10.5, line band 7.21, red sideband 6.85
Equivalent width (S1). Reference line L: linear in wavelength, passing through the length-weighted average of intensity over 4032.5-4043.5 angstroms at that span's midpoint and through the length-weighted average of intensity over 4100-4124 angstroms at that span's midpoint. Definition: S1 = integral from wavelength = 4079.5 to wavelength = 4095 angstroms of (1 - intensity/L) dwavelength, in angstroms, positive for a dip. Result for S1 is 4.4 angstroms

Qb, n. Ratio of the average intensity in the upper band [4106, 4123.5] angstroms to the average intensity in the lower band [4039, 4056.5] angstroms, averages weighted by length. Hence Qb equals 0.7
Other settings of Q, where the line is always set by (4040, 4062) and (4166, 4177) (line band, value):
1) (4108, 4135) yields 4.7 angstroms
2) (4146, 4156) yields -0.9 angstroms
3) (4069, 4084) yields 2.9 angstroms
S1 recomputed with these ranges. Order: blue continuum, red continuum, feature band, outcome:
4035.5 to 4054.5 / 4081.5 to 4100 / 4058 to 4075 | 0.7 angstroms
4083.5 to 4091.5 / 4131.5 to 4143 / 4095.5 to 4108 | -2.2 angstroms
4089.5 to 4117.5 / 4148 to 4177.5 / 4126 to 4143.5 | -1.1 angstroms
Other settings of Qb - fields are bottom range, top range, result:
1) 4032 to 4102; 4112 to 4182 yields 0.92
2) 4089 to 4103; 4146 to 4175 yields 1.16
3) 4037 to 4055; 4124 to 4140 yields 0.80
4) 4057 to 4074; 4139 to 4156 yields 1.05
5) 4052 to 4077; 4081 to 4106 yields 0.74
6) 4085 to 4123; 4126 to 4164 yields 1.19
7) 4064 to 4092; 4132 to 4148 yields 1.27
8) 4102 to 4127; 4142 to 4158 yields 1.21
